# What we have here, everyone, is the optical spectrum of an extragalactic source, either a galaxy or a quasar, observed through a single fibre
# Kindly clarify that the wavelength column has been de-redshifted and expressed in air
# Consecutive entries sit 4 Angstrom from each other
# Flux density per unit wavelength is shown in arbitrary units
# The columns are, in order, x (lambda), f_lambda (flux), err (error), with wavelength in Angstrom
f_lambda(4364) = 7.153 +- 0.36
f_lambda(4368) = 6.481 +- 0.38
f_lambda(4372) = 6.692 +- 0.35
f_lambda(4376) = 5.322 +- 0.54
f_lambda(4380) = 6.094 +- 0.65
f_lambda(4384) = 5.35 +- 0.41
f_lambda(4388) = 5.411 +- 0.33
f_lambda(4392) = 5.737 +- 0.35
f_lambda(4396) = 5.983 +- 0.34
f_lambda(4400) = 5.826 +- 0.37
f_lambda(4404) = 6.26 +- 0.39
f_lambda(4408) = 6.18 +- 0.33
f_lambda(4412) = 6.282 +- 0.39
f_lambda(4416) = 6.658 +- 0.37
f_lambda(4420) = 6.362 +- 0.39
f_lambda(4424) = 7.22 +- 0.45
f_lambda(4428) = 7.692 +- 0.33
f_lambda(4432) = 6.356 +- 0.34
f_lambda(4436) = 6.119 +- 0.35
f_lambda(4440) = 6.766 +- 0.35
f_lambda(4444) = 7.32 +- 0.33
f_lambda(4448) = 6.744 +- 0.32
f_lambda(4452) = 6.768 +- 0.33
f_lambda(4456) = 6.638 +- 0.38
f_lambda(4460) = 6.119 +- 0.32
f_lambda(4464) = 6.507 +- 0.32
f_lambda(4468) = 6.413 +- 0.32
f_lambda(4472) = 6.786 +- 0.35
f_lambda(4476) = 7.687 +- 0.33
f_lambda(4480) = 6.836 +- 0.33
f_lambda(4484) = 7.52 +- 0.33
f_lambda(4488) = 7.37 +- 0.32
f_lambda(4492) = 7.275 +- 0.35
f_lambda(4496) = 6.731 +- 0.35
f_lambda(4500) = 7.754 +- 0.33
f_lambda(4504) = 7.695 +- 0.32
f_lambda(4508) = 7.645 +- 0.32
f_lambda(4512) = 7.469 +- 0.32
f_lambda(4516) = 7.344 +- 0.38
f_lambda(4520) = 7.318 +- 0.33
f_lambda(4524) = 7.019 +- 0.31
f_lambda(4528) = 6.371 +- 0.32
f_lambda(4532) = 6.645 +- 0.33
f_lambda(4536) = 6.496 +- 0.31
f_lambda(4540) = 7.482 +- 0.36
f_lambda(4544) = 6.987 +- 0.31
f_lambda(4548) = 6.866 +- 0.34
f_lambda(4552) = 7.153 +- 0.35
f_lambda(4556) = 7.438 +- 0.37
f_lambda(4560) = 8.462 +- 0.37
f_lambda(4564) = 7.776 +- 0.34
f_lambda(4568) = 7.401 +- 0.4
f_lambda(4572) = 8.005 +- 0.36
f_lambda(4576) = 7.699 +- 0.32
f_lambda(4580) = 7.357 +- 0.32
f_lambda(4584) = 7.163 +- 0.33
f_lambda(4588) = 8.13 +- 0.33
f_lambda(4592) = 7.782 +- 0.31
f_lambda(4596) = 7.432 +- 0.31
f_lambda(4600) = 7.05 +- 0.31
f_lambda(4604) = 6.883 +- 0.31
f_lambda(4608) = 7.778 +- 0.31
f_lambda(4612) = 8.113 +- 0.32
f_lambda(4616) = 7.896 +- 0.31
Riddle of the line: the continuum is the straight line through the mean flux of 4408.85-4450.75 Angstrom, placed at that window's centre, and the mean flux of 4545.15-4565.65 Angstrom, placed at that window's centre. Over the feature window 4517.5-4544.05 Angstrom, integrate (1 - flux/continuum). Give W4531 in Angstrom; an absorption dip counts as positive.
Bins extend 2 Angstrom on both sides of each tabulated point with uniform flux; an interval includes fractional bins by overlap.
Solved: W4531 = 1.6 Angstrom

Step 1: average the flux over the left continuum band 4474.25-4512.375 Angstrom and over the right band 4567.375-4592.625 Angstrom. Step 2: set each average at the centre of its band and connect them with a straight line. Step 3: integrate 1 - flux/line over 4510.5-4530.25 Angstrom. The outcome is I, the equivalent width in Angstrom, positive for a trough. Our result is 1.0 Angstrom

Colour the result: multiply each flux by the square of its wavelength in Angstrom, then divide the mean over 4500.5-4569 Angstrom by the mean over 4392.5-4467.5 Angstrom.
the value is 1.17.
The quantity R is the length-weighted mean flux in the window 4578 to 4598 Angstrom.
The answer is 7.57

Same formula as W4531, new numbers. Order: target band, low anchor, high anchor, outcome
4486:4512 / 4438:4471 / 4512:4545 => -2.1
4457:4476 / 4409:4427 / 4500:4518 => 1.5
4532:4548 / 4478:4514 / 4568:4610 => 1.1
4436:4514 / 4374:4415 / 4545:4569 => -4.1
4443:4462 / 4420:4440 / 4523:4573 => 0.5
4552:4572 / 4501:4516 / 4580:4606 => -0.7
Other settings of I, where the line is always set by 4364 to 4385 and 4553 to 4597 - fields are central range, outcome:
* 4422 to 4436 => -0.9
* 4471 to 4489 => -0.8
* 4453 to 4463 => 0.5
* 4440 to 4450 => -0.5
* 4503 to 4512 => -0.6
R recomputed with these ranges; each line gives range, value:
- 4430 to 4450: 6.66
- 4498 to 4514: 7.64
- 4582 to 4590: 7.65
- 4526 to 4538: 6.5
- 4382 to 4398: 5.62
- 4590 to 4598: 7.61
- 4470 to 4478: 7.24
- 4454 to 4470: 6.42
